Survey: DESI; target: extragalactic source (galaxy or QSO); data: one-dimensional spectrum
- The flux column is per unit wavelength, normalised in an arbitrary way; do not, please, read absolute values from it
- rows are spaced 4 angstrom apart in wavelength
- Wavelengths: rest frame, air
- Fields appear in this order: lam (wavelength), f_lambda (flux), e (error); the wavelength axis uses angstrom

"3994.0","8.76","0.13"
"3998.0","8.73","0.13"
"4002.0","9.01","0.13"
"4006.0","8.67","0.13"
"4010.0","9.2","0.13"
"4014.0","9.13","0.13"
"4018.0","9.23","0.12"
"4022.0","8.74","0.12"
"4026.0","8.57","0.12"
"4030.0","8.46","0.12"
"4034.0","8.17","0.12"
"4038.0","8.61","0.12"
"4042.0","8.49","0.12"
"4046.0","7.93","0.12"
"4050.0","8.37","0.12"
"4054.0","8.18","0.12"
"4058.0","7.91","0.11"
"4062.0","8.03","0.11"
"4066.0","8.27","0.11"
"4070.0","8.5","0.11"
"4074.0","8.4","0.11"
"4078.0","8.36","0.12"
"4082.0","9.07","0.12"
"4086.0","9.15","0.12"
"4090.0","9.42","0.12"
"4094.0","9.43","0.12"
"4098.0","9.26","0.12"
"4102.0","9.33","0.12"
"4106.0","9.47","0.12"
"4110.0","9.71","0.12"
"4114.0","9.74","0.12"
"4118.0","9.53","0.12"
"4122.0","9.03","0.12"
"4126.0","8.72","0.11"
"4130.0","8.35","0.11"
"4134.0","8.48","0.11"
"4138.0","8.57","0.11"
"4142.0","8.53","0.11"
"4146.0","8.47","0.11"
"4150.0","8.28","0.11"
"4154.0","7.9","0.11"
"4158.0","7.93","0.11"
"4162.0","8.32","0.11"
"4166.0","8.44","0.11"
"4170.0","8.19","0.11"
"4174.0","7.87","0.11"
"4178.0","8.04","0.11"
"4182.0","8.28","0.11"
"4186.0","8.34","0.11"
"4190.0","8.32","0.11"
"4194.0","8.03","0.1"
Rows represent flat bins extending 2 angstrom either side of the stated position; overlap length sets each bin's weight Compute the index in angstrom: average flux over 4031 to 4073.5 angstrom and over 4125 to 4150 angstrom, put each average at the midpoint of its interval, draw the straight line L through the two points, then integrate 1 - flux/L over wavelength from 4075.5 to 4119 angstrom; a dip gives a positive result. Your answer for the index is -4.8 angstrom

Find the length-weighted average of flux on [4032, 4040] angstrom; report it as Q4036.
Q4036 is 8.39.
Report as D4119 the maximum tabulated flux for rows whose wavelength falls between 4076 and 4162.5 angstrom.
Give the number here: 9.74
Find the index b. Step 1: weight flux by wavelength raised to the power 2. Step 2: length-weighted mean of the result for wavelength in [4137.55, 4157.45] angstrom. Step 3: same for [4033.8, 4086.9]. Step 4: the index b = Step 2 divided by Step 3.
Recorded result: 1.0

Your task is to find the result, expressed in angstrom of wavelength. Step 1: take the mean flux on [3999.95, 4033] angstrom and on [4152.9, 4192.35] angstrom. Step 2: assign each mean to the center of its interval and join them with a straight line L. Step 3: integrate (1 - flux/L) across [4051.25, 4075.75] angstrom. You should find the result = 1.2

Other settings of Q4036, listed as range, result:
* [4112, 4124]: 9.43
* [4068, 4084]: 8.58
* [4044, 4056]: 8.16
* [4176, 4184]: 8.16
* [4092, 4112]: 9.44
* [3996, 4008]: 8.8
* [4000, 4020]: 9.05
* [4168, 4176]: 8.03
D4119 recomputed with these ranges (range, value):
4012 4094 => 9.43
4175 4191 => 8.34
